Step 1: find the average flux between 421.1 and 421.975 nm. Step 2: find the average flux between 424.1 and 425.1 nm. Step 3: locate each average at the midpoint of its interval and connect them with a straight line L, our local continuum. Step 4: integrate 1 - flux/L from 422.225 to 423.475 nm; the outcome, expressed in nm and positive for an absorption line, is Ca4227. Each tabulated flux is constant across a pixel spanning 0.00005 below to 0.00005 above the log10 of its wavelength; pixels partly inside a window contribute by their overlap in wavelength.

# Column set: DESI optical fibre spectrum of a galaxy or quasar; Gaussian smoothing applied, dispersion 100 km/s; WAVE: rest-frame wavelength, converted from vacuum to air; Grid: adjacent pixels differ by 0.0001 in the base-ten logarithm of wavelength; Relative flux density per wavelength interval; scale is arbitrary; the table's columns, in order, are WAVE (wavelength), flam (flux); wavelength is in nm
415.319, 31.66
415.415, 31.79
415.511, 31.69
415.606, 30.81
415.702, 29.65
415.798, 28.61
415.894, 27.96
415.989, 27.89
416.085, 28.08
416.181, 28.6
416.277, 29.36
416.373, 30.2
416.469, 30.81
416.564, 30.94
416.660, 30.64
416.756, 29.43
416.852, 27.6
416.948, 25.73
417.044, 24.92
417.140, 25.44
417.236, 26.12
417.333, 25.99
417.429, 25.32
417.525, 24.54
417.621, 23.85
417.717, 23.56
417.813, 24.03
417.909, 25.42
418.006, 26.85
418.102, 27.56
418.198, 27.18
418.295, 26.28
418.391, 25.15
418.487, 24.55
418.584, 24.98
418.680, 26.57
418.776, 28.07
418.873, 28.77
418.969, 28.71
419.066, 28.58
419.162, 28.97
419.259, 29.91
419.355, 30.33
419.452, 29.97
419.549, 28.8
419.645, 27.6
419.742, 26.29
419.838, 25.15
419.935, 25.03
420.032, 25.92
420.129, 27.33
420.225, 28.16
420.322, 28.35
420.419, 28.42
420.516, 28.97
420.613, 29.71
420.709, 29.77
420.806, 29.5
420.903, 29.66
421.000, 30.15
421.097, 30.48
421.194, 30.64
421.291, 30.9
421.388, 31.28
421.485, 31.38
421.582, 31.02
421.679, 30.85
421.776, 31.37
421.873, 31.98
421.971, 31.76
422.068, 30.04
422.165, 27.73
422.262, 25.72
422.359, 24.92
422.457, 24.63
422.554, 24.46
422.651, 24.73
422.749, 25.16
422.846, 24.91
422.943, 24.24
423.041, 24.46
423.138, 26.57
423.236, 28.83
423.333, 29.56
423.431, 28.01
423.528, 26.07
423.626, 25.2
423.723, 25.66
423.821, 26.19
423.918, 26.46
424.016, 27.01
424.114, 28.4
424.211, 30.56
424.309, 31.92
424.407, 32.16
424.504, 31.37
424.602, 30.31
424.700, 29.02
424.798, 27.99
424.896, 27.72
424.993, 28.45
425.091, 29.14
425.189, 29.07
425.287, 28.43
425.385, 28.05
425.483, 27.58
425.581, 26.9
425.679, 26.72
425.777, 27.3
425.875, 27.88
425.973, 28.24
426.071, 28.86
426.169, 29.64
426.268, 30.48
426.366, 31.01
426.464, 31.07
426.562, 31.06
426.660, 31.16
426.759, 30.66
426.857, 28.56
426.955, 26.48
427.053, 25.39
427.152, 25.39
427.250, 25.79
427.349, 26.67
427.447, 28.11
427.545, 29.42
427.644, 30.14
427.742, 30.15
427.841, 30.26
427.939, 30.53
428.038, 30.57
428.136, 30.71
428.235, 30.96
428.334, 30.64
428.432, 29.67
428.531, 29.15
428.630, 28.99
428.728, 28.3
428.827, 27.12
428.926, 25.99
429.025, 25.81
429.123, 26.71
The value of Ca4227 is 0.19 nm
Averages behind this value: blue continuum 31.2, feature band 25.8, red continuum 29.8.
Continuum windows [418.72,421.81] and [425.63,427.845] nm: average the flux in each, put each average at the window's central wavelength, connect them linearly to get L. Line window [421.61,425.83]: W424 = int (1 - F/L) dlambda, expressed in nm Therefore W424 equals 0.14 nm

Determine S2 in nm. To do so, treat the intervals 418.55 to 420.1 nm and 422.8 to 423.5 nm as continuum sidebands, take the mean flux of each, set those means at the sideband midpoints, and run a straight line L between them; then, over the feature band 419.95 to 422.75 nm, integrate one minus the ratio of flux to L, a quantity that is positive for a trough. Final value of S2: -0.17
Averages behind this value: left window 27.7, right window 26.6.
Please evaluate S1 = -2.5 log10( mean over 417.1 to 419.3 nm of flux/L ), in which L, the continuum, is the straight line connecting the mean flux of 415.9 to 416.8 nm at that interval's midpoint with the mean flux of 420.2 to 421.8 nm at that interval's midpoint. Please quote 0.13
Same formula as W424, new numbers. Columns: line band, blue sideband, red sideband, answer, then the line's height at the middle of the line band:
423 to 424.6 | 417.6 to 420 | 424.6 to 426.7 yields 0.014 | 28.3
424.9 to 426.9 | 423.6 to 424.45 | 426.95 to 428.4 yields -0.031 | 28.5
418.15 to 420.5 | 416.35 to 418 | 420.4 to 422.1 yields 0.098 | 28.7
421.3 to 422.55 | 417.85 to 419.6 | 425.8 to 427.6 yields -0.056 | 28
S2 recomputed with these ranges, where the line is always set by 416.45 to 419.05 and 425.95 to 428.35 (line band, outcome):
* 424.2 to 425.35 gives -0.04 nm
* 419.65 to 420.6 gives 0.00 nm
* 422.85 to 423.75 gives 0.06 nm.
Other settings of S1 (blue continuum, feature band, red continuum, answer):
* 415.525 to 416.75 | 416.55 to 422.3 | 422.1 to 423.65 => -0.010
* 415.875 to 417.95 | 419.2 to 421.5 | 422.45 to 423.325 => -0.104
